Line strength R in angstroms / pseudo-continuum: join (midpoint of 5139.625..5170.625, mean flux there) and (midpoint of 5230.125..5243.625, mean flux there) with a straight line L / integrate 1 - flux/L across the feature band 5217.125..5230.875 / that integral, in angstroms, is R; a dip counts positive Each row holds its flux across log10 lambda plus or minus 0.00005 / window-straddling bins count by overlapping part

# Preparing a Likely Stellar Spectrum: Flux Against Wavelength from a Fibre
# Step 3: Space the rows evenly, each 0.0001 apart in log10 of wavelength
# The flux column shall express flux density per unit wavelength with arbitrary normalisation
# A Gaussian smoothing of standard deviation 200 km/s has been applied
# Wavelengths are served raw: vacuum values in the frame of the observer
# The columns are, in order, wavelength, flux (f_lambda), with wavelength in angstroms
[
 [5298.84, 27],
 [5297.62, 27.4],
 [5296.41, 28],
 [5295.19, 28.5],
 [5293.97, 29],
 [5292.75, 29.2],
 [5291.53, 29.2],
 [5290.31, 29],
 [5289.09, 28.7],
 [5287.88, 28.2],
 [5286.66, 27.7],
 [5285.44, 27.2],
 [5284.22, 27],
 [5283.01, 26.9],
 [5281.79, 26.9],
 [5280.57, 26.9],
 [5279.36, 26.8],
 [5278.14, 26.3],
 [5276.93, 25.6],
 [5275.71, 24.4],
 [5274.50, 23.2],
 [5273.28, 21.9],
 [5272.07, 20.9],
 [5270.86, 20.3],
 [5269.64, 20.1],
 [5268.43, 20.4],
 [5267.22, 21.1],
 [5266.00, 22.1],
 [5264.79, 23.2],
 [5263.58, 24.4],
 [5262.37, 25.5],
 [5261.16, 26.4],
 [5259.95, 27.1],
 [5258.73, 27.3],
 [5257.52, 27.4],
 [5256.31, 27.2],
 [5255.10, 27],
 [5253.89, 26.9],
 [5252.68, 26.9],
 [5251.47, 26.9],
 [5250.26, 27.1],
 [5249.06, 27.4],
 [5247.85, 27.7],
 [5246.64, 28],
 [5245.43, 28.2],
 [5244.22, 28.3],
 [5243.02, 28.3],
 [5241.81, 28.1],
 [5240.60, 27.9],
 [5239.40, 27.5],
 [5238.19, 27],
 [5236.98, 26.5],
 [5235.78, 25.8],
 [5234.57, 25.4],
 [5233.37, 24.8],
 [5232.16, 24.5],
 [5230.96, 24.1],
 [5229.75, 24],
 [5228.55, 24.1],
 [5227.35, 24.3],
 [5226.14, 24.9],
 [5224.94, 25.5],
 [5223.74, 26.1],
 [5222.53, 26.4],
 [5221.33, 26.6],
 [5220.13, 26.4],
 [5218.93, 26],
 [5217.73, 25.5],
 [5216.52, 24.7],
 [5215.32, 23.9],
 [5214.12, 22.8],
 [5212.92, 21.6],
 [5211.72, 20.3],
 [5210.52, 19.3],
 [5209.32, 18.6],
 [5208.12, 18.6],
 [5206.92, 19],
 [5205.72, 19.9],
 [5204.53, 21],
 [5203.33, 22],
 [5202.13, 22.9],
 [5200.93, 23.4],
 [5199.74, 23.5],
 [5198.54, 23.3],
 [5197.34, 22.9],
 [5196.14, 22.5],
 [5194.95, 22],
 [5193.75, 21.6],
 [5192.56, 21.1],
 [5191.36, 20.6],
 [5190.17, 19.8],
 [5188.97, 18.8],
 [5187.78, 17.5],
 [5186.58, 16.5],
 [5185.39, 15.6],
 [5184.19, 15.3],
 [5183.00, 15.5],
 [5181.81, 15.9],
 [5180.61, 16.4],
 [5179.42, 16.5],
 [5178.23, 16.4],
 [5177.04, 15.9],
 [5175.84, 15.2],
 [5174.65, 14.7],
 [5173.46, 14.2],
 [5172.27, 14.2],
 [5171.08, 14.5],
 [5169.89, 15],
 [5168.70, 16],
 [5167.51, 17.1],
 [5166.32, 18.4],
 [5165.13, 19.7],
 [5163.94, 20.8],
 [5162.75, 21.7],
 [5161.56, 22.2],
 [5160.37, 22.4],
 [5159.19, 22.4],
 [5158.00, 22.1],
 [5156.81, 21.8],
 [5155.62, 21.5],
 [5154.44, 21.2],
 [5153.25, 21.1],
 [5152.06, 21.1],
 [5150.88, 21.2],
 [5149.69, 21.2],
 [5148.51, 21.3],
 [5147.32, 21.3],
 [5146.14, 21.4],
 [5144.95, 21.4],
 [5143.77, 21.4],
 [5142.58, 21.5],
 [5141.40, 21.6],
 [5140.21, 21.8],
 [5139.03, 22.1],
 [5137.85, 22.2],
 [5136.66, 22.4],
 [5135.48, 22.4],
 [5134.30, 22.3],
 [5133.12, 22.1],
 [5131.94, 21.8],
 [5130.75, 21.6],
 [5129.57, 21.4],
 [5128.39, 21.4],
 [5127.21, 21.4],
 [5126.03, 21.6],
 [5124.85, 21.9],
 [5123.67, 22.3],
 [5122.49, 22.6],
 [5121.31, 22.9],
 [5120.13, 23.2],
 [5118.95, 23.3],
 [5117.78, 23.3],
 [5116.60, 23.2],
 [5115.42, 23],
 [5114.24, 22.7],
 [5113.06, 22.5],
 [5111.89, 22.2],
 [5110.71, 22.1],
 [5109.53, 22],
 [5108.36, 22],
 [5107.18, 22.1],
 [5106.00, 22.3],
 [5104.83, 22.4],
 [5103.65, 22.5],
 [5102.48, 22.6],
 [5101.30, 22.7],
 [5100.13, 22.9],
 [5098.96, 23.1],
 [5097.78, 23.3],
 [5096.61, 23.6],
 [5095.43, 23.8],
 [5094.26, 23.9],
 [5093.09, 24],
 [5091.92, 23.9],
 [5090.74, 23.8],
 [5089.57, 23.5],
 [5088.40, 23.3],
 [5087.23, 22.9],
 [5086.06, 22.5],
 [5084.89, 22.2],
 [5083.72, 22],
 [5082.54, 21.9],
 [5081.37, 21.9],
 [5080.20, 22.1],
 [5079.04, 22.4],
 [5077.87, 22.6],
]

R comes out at 0.02 angstroms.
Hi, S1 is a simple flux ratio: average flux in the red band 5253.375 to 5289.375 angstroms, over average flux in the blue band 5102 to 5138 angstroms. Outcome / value 1.1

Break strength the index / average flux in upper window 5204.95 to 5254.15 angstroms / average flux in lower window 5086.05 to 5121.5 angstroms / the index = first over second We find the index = 1.1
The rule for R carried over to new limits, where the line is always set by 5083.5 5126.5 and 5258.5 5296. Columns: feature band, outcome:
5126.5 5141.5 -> 0.9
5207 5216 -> 1.4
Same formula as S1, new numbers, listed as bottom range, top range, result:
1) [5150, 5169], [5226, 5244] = 1.25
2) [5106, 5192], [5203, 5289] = 1.23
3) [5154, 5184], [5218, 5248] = 1.46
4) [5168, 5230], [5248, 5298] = 1.28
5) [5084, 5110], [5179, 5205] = 0.86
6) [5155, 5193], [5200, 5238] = 1.31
